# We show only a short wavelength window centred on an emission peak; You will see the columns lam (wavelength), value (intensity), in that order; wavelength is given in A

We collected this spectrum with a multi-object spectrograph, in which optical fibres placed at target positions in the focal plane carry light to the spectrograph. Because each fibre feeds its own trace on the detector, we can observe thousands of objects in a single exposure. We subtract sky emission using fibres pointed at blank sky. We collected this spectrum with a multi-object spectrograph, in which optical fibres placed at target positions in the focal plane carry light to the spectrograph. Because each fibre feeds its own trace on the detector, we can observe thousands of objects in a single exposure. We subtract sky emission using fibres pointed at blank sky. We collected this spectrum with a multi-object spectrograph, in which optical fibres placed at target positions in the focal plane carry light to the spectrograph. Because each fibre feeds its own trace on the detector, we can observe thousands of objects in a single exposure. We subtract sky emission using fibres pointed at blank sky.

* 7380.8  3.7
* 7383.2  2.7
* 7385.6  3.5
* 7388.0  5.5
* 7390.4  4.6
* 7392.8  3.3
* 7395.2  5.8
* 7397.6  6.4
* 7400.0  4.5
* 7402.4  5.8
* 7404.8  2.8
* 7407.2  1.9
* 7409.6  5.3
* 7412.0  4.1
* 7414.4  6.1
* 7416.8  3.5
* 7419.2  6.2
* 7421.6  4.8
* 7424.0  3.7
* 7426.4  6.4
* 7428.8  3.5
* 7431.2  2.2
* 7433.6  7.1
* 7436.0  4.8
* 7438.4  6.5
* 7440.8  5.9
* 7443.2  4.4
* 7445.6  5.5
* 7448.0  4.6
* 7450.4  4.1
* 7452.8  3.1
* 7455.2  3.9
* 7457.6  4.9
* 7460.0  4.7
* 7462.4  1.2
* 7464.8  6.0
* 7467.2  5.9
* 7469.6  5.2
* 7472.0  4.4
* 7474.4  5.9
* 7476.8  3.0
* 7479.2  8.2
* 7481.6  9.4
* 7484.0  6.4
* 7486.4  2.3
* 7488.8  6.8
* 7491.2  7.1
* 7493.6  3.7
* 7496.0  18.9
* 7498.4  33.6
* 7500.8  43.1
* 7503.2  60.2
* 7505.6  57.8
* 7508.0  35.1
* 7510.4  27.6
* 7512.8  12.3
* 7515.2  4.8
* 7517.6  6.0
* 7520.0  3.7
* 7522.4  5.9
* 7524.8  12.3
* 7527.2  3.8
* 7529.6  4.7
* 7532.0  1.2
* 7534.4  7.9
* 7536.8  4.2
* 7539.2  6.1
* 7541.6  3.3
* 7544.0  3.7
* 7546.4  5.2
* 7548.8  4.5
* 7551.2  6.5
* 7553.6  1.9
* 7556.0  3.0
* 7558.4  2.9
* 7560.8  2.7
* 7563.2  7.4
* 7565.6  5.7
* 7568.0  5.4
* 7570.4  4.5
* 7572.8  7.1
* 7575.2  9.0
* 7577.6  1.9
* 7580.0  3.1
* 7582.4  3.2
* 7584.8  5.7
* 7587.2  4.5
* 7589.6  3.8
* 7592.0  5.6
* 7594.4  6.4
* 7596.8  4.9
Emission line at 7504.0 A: [O II]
